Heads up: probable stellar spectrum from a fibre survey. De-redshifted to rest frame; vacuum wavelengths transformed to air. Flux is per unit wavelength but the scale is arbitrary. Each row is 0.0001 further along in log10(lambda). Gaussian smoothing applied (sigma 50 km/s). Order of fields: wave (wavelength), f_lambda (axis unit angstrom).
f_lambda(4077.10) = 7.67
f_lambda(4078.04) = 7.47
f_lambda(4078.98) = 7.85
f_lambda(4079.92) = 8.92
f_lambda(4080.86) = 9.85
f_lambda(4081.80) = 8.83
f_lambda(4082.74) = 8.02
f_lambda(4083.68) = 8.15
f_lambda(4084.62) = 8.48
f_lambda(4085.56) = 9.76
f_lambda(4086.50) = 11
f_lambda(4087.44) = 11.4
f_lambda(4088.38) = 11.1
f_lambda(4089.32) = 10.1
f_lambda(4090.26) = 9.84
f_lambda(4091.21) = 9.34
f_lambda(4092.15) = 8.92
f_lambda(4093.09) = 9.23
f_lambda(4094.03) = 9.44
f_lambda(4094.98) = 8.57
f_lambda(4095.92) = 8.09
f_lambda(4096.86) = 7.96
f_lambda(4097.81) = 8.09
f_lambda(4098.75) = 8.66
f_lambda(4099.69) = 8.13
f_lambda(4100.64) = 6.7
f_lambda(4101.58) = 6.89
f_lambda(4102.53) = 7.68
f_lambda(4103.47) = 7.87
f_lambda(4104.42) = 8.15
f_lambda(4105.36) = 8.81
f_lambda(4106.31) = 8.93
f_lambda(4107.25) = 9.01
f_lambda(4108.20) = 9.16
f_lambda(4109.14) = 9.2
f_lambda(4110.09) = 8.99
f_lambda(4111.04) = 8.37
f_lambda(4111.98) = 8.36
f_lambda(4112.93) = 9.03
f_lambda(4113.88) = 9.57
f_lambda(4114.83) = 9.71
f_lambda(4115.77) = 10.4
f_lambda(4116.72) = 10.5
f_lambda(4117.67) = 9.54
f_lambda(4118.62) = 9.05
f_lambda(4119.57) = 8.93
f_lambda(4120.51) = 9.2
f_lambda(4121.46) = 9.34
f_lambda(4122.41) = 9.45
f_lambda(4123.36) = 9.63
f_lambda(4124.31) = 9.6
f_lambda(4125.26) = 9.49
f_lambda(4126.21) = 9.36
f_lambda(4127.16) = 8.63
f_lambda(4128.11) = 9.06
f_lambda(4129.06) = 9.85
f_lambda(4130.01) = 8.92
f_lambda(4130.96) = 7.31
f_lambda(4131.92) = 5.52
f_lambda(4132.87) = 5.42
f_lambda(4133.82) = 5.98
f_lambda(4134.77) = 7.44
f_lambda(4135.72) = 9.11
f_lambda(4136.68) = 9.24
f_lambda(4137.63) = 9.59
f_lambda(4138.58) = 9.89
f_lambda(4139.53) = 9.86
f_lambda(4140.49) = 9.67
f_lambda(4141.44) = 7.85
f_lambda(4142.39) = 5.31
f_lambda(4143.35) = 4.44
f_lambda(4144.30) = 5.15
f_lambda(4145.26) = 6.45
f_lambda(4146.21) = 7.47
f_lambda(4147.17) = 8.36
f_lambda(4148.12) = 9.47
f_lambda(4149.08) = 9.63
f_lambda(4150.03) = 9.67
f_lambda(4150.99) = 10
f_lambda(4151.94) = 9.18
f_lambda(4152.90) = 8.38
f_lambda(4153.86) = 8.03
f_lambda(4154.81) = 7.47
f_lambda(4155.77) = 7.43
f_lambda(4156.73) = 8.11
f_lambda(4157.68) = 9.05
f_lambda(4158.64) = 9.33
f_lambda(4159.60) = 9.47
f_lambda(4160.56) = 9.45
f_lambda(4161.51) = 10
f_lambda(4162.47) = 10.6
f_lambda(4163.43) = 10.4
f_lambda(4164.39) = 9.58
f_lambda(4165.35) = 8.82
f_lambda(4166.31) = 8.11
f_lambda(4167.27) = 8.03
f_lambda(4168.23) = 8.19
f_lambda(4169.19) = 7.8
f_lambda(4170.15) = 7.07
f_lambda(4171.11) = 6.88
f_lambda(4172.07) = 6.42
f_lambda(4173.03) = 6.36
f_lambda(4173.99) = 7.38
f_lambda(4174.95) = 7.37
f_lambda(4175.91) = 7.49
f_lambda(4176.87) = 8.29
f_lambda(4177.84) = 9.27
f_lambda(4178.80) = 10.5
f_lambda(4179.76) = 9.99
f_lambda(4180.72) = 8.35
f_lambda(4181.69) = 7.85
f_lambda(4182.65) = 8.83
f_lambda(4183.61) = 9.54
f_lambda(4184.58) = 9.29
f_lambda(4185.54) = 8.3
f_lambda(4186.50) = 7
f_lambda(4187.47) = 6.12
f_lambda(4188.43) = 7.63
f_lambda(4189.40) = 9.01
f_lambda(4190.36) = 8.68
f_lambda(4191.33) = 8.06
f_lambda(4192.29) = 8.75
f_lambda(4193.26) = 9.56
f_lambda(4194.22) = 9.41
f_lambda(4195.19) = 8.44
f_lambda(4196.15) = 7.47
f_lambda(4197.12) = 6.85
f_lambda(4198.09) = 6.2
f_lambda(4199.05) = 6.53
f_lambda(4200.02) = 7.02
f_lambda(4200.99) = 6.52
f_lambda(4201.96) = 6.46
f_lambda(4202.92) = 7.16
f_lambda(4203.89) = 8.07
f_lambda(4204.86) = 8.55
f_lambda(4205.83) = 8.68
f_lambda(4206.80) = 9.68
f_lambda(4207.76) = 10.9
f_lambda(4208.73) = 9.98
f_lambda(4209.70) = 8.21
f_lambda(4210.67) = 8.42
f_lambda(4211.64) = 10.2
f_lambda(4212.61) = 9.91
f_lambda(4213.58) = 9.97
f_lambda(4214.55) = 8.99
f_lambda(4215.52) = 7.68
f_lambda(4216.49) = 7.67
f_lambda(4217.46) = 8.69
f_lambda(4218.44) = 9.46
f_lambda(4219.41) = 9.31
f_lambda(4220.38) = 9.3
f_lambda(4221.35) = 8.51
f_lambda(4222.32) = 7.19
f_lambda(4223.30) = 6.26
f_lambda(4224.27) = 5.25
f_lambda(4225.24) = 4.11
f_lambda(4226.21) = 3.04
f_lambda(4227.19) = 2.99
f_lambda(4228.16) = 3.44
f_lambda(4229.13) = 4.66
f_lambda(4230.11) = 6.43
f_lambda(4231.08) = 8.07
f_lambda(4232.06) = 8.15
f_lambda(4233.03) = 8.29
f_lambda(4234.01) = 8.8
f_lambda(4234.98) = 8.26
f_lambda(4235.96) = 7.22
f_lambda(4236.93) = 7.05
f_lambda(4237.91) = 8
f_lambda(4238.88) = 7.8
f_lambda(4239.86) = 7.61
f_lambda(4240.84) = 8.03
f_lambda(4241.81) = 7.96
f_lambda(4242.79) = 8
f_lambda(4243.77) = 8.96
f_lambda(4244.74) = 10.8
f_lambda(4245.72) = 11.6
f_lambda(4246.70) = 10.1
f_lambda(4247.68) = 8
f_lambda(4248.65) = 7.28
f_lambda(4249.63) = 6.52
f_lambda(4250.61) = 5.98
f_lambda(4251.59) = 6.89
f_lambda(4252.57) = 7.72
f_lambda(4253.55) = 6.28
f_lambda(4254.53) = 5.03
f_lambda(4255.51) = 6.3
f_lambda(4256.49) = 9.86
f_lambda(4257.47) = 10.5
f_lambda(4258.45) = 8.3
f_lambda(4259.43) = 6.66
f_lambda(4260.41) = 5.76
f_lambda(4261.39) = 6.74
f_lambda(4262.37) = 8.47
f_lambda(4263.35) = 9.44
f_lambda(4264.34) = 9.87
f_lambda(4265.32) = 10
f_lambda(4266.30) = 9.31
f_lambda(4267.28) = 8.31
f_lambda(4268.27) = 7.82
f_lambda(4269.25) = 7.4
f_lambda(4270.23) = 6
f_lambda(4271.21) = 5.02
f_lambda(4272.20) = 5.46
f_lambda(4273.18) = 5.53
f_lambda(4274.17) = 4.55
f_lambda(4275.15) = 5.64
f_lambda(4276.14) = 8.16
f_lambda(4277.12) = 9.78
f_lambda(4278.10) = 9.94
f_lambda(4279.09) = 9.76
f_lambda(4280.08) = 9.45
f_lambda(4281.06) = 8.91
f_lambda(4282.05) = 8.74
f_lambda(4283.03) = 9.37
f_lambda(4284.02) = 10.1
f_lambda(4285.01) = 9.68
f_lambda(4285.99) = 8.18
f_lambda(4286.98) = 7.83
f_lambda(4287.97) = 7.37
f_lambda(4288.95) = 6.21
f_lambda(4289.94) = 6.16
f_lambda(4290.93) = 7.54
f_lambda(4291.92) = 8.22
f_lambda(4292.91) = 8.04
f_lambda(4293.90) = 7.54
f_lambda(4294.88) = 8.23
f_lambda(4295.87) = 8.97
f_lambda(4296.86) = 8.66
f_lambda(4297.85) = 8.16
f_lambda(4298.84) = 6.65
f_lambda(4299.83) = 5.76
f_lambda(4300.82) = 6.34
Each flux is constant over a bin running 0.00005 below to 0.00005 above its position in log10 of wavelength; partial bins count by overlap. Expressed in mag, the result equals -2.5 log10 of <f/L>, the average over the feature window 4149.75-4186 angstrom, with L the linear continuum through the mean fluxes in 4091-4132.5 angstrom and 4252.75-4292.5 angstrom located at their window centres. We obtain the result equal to -0.02 mag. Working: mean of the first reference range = 8.78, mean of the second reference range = 7.84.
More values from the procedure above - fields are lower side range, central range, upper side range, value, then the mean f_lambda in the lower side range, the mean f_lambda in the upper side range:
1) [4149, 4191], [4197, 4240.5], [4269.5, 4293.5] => 0.08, 8.49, 7.73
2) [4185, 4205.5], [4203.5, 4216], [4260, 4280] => -0.19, 7.72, 7.69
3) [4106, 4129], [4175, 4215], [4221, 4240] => -0.15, 9.29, 6.52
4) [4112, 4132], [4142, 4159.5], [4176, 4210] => 0.11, 9.2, 8.31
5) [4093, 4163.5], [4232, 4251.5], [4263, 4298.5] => 0.00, 8.59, 8.03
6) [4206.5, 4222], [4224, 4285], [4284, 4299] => 0.12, 9.16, 7.93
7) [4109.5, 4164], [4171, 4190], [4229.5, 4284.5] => 0.04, 8.68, 7.96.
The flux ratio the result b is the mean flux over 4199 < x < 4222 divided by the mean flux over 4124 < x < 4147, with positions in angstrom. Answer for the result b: 1.1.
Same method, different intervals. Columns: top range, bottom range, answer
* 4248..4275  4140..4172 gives 0.88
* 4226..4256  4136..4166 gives 0.85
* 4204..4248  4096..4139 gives 0.92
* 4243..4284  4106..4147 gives 0.94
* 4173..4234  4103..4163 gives 0.91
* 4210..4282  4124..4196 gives 0.92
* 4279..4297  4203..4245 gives 1.06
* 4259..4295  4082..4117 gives 0.88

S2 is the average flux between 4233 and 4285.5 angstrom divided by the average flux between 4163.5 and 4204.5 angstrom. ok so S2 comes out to 1.00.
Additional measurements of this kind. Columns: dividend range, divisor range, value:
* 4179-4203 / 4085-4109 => 0.90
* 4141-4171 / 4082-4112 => 0.94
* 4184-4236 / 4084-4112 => 0.87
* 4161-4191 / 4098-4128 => 0.94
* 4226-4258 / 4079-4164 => 0.86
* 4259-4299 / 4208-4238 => 1.05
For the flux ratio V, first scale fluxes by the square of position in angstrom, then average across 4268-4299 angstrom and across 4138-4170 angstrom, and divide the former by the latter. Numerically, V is 1.0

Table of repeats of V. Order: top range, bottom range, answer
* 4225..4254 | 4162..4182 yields 0.91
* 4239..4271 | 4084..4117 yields 0.96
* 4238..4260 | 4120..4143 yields 0.99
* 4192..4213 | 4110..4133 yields 0.96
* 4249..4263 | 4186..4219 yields 0.89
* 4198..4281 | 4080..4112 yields 0.94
